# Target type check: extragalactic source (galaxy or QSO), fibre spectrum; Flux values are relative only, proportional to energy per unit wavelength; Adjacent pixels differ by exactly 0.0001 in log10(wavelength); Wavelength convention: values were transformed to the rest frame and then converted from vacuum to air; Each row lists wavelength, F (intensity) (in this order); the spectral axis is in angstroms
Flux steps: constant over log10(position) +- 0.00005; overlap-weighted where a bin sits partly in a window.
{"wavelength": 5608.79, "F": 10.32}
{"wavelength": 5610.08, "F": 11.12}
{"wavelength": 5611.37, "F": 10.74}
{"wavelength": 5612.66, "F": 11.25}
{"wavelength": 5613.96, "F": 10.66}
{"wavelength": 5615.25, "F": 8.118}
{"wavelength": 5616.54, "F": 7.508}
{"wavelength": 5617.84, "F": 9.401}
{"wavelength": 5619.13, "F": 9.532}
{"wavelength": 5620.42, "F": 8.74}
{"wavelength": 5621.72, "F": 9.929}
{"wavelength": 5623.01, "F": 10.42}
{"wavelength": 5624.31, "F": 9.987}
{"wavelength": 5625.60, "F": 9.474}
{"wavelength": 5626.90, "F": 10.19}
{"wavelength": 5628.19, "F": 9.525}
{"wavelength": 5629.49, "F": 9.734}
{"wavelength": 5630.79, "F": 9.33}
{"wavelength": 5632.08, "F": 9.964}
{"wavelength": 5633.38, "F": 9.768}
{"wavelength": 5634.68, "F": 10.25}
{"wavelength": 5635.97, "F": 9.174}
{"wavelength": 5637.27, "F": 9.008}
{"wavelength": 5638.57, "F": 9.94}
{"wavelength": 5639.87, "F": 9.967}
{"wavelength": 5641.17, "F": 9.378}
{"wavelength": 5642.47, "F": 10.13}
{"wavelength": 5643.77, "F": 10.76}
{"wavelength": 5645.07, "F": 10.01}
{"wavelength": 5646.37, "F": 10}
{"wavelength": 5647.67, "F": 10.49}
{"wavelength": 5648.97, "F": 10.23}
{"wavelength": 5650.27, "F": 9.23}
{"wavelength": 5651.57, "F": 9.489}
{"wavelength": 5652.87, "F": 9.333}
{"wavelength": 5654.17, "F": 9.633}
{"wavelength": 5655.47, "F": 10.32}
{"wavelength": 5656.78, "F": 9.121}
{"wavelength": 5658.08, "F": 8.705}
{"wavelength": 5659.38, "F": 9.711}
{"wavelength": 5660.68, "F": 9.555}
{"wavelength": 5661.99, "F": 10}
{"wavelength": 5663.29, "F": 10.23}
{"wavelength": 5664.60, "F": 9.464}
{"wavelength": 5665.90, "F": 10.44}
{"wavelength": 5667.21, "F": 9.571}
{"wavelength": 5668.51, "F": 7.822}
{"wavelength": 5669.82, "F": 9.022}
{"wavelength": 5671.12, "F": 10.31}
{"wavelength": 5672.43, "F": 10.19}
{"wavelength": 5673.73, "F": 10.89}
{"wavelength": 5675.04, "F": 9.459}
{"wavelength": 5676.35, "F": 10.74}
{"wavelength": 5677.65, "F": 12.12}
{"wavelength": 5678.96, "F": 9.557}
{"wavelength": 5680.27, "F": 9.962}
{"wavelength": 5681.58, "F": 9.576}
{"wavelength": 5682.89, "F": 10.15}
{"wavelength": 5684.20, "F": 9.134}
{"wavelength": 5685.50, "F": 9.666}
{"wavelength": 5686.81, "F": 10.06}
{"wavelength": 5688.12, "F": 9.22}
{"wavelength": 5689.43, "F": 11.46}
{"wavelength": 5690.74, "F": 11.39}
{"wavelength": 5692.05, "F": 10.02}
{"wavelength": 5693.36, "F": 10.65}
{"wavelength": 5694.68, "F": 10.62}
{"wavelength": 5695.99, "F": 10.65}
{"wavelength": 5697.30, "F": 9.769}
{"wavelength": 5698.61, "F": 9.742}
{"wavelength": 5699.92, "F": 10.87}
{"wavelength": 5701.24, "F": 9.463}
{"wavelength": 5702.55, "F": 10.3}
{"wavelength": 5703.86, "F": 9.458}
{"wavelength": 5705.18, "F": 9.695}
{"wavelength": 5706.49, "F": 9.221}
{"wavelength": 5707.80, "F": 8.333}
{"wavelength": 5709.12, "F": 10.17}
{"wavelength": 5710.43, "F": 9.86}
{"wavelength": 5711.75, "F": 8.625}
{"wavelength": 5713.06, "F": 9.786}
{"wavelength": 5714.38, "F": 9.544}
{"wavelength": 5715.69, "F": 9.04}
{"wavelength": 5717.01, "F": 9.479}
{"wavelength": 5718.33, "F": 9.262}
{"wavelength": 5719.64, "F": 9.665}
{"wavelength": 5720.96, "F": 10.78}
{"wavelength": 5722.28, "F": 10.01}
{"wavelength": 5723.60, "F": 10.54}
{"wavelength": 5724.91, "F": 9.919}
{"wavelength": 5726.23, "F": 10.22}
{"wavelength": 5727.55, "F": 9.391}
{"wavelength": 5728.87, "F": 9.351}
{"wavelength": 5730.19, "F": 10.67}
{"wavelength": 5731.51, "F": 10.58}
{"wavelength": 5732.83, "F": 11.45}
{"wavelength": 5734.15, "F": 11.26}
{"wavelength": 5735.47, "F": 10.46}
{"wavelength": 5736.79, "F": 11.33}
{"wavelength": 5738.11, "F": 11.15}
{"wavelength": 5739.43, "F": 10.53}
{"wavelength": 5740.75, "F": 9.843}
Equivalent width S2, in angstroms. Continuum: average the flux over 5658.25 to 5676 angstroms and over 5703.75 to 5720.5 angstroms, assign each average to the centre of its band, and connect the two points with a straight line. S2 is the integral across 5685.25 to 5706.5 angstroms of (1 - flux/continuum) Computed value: -1.43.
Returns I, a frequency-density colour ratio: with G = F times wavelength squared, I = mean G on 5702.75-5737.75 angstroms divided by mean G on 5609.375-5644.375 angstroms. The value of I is 1.05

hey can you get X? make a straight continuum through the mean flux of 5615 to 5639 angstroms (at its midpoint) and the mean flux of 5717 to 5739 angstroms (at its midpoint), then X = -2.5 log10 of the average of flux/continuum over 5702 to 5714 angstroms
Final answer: 0.08 mag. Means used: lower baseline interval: 9.49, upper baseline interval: 10.4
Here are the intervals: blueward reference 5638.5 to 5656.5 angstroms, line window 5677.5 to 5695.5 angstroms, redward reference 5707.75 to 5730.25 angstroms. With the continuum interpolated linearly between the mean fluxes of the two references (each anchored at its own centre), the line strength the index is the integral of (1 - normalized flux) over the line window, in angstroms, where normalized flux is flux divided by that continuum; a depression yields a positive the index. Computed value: -0.8 angstroms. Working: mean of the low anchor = 9.9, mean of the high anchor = 9.71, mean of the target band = 10.2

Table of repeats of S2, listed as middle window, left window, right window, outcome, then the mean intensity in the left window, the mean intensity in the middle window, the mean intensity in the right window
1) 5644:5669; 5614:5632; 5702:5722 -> -0.5 angstroms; 9.44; 9.68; 9.55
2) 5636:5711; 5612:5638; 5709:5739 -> -0.3 angstroms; 9.6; 9.89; 10.1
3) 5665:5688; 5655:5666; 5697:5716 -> -0.6 angstroms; 9.68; 9.9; 9.6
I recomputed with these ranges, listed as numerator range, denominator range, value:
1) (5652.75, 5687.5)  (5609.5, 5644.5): 1.02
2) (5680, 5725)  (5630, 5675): 1.03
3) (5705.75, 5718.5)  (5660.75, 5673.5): 0.98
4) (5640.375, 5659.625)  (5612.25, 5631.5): 1.03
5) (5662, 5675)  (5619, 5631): 1.02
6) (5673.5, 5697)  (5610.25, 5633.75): 1.08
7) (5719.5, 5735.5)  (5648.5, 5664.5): 1.10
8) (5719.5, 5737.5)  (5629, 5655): 1.10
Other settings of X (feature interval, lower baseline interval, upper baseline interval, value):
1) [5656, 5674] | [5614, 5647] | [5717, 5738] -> 0.03 mag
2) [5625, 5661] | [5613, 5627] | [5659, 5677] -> -0.01 mag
